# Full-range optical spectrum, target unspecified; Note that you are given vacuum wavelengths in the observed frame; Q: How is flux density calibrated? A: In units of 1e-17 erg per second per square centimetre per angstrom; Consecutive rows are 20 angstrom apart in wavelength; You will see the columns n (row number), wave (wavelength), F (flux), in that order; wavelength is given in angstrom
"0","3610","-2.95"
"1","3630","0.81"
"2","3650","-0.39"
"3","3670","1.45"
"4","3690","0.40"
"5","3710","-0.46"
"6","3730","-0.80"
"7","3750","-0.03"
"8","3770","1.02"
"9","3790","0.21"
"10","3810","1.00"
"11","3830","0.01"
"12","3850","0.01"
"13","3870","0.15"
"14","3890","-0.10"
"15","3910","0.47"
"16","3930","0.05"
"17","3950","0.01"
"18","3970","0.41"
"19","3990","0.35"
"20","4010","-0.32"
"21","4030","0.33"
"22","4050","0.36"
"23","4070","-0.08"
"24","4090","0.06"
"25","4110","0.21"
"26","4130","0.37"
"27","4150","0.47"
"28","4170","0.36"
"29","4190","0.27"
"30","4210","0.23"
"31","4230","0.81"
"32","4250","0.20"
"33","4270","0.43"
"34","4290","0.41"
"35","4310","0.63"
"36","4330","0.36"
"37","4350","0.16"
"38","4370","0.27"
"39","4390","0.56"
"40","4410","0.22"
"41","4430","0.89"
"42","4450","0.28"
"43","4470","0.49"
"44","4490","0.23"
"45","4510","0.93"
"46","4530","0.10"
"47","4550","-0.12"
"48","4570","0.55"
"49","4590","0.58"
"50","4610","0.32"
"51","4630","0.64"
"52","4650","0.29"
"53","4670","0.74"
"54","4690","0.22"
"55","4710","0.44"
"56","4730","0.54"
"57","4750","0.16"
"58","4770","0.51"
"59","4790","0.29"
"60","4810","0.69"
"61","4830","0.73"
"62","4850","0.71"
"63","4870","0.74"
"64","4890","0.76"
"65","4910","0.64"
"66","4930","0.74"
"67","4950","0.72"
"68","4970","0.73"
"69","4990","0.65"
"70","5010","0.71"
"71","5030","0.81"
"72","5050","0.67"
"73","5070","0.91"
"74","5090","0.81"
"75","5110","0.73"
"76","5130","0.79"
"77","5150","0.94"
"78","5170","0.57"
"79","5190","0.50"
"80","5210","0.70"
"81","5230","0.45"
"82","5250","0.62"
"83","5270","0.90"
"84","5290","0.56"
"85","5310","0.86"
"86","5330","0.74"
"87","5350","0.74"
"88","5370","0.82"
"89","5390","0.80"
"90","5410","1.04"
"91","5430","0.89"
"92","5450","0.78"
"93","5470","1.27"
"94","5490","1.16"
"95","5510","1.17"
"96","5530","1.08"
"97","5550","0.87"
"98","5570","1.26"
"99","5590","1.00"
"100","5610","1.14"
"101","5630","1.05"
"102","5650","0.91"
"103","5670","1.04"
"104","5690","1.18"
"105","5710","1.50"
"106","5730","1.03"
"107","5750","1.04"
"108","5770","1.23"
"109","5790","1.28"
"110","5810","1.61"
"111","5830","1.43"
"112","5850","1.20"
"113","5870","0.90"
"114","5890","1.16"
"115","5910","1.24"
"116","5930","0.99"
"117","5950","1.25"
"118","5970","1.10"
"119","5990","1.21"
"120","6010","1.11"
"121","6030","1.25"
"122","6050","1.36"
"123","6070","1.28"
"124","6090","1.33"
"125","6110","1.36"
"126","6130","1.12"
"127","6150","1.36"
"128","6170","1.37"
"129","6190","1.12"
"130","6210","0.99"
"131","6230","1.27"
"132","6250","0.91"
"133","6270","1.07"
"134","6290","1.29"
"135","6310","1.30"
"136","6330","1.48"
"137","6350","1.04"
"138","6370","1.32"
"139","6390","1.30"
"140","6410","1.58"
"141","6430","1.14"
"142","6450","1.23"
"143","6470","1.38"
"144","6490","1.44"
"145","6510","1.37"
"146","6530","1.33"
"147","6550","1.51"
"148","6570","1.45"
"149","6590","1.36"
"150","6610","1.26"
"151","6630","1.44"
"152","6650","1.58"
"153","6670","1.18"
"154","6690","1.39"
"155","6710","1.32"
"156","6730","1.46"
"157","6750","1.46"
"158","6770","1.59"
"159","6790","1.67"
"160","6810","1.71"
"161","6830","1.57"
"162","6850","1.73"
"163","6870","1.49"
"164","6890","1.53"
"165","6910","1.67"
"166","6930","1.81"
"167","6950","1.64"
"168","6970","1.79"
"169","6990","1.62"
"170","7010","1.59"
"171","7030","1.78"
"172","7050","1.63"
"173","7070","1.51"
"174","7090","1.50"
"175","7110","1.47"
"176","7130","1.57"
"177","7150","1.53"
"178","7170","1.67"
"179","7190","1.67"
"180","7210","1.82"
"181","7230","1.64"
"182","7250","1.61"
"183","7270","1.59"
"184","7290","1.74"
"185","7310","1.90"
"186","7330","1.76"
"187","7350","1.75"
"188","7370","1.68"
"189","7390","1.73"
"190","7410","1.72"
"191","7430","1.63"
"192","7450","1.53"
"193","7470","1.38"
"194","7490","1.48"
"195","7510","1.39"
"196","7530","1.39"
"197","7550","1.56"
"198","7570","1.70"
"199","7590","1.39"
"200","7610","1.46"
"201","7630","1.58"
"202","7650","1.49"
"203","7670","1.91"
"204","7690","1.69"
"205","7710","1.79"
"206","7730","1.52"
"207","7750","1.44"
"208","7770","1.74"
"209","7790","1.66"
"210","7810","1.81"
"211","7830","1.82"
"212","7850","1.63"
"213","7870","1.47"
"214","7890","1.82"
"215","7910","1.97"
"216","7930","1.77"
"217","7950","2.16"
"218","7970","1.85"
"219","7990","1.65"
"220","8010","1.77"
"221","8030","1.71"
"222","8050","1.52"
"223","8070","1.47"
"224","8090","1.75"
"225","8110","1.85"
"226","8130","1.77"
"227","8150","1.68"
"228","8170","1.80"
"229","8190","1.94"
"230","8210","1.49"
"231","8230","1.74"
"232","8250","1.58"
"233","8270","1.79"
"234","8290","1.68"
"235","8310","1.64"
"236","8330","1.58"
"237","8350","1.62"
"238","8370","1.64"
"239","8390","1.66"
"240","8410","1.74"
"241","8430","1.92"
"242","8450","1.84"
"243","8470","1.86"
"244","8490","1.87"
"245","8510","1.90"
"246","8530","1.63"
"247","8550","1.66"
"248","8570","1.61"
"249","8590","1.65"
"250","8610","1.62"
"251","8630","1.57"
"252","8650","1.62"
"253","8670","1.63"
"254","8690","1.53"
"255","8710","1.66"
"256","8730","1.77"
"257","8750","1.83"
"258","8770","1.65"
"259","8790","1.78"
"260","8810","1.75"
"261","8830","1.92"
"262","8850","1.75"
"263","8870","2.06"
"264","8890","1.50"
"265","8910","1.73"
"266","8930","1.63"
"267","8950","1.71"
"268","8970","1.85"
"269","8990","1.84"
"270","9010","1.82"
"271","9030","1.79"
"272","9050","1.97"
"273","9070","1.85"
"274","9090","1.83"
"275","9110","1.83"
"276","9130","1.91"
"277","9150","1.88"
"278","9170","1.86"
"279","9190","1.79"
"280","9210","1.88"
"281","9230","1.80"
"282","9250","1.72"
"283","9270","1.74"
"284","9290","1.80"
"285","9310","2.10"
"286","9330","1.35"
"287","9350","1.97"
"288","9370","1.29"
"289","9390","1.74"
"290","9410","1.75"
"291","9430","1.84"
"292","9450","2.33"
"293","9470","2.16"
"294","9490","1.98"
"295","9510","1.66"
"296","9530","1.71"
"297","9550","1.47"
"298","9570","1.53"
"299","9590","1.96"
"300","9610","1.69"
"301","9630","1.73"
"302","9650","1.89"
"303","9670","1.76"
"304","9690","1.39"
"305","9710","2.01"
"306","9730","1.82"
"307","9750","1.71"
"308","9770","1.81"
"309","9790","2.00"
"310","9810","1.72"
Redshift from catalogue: 0.21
